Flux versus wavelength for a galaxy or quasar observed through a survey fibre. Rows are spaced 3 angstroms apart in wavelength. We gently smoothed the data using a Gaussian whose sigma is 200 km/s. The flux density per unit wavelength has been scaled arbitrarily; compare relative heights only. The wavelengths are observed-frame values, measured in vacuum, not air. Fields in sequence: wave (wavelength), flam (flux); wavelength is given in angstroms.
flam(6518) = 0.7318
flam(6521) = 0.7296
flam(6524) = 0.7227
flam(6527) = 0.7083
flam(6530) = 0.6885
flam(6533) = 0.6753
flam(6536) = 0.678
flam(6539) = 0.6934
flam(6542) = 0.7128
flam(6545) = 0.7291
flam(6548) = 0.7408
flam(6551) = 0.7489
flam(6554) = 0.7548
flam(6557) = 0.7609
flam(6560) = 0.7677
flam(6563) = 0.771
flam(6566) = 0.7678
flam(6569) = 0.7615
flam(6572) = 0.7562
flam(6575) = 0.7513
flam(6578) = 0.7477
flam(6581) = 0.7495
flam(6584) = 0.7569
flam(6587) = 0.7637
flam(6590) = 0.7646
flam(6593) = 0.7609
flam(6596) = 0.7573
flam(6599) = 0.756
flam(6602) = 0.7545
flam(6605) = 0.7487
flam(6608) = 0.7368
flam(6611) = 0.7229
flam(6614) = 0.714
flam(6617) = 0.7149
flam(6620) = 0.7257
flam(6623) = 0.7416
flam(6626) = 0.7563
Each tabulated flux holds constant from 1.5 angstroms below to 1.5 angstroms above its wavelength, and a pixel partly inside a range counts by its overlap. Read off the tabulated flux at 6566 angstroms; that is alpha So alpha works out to 0.7678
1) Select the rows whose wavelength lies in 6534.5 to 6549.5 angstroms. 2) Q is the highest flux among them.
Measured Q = 0.7408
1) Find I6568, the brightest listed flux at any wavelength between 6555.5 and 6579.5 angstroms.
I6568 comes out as 0.771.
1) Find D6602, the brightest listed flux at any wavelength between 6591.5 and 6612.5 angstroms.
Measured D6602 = 0.7609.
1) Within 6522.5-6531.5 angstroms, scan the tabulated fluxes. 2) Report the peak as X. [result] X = 0.7227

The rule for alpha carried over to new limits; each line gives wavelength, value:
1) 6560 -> 0.7677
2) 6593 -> 0.7609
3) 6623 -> 0.7416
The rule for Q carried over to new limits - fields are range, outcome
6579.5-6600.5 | 0.7646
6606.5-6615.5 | 0.7368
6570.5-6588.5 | 0.7637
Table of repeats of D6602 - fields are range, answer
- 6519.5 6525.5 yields 0.7296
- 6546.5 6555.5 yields 0.7548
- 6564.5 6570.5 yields 0.7678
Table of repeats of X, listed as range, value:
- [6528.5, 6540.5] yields 0.6934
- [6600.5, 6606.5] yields 0.7545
